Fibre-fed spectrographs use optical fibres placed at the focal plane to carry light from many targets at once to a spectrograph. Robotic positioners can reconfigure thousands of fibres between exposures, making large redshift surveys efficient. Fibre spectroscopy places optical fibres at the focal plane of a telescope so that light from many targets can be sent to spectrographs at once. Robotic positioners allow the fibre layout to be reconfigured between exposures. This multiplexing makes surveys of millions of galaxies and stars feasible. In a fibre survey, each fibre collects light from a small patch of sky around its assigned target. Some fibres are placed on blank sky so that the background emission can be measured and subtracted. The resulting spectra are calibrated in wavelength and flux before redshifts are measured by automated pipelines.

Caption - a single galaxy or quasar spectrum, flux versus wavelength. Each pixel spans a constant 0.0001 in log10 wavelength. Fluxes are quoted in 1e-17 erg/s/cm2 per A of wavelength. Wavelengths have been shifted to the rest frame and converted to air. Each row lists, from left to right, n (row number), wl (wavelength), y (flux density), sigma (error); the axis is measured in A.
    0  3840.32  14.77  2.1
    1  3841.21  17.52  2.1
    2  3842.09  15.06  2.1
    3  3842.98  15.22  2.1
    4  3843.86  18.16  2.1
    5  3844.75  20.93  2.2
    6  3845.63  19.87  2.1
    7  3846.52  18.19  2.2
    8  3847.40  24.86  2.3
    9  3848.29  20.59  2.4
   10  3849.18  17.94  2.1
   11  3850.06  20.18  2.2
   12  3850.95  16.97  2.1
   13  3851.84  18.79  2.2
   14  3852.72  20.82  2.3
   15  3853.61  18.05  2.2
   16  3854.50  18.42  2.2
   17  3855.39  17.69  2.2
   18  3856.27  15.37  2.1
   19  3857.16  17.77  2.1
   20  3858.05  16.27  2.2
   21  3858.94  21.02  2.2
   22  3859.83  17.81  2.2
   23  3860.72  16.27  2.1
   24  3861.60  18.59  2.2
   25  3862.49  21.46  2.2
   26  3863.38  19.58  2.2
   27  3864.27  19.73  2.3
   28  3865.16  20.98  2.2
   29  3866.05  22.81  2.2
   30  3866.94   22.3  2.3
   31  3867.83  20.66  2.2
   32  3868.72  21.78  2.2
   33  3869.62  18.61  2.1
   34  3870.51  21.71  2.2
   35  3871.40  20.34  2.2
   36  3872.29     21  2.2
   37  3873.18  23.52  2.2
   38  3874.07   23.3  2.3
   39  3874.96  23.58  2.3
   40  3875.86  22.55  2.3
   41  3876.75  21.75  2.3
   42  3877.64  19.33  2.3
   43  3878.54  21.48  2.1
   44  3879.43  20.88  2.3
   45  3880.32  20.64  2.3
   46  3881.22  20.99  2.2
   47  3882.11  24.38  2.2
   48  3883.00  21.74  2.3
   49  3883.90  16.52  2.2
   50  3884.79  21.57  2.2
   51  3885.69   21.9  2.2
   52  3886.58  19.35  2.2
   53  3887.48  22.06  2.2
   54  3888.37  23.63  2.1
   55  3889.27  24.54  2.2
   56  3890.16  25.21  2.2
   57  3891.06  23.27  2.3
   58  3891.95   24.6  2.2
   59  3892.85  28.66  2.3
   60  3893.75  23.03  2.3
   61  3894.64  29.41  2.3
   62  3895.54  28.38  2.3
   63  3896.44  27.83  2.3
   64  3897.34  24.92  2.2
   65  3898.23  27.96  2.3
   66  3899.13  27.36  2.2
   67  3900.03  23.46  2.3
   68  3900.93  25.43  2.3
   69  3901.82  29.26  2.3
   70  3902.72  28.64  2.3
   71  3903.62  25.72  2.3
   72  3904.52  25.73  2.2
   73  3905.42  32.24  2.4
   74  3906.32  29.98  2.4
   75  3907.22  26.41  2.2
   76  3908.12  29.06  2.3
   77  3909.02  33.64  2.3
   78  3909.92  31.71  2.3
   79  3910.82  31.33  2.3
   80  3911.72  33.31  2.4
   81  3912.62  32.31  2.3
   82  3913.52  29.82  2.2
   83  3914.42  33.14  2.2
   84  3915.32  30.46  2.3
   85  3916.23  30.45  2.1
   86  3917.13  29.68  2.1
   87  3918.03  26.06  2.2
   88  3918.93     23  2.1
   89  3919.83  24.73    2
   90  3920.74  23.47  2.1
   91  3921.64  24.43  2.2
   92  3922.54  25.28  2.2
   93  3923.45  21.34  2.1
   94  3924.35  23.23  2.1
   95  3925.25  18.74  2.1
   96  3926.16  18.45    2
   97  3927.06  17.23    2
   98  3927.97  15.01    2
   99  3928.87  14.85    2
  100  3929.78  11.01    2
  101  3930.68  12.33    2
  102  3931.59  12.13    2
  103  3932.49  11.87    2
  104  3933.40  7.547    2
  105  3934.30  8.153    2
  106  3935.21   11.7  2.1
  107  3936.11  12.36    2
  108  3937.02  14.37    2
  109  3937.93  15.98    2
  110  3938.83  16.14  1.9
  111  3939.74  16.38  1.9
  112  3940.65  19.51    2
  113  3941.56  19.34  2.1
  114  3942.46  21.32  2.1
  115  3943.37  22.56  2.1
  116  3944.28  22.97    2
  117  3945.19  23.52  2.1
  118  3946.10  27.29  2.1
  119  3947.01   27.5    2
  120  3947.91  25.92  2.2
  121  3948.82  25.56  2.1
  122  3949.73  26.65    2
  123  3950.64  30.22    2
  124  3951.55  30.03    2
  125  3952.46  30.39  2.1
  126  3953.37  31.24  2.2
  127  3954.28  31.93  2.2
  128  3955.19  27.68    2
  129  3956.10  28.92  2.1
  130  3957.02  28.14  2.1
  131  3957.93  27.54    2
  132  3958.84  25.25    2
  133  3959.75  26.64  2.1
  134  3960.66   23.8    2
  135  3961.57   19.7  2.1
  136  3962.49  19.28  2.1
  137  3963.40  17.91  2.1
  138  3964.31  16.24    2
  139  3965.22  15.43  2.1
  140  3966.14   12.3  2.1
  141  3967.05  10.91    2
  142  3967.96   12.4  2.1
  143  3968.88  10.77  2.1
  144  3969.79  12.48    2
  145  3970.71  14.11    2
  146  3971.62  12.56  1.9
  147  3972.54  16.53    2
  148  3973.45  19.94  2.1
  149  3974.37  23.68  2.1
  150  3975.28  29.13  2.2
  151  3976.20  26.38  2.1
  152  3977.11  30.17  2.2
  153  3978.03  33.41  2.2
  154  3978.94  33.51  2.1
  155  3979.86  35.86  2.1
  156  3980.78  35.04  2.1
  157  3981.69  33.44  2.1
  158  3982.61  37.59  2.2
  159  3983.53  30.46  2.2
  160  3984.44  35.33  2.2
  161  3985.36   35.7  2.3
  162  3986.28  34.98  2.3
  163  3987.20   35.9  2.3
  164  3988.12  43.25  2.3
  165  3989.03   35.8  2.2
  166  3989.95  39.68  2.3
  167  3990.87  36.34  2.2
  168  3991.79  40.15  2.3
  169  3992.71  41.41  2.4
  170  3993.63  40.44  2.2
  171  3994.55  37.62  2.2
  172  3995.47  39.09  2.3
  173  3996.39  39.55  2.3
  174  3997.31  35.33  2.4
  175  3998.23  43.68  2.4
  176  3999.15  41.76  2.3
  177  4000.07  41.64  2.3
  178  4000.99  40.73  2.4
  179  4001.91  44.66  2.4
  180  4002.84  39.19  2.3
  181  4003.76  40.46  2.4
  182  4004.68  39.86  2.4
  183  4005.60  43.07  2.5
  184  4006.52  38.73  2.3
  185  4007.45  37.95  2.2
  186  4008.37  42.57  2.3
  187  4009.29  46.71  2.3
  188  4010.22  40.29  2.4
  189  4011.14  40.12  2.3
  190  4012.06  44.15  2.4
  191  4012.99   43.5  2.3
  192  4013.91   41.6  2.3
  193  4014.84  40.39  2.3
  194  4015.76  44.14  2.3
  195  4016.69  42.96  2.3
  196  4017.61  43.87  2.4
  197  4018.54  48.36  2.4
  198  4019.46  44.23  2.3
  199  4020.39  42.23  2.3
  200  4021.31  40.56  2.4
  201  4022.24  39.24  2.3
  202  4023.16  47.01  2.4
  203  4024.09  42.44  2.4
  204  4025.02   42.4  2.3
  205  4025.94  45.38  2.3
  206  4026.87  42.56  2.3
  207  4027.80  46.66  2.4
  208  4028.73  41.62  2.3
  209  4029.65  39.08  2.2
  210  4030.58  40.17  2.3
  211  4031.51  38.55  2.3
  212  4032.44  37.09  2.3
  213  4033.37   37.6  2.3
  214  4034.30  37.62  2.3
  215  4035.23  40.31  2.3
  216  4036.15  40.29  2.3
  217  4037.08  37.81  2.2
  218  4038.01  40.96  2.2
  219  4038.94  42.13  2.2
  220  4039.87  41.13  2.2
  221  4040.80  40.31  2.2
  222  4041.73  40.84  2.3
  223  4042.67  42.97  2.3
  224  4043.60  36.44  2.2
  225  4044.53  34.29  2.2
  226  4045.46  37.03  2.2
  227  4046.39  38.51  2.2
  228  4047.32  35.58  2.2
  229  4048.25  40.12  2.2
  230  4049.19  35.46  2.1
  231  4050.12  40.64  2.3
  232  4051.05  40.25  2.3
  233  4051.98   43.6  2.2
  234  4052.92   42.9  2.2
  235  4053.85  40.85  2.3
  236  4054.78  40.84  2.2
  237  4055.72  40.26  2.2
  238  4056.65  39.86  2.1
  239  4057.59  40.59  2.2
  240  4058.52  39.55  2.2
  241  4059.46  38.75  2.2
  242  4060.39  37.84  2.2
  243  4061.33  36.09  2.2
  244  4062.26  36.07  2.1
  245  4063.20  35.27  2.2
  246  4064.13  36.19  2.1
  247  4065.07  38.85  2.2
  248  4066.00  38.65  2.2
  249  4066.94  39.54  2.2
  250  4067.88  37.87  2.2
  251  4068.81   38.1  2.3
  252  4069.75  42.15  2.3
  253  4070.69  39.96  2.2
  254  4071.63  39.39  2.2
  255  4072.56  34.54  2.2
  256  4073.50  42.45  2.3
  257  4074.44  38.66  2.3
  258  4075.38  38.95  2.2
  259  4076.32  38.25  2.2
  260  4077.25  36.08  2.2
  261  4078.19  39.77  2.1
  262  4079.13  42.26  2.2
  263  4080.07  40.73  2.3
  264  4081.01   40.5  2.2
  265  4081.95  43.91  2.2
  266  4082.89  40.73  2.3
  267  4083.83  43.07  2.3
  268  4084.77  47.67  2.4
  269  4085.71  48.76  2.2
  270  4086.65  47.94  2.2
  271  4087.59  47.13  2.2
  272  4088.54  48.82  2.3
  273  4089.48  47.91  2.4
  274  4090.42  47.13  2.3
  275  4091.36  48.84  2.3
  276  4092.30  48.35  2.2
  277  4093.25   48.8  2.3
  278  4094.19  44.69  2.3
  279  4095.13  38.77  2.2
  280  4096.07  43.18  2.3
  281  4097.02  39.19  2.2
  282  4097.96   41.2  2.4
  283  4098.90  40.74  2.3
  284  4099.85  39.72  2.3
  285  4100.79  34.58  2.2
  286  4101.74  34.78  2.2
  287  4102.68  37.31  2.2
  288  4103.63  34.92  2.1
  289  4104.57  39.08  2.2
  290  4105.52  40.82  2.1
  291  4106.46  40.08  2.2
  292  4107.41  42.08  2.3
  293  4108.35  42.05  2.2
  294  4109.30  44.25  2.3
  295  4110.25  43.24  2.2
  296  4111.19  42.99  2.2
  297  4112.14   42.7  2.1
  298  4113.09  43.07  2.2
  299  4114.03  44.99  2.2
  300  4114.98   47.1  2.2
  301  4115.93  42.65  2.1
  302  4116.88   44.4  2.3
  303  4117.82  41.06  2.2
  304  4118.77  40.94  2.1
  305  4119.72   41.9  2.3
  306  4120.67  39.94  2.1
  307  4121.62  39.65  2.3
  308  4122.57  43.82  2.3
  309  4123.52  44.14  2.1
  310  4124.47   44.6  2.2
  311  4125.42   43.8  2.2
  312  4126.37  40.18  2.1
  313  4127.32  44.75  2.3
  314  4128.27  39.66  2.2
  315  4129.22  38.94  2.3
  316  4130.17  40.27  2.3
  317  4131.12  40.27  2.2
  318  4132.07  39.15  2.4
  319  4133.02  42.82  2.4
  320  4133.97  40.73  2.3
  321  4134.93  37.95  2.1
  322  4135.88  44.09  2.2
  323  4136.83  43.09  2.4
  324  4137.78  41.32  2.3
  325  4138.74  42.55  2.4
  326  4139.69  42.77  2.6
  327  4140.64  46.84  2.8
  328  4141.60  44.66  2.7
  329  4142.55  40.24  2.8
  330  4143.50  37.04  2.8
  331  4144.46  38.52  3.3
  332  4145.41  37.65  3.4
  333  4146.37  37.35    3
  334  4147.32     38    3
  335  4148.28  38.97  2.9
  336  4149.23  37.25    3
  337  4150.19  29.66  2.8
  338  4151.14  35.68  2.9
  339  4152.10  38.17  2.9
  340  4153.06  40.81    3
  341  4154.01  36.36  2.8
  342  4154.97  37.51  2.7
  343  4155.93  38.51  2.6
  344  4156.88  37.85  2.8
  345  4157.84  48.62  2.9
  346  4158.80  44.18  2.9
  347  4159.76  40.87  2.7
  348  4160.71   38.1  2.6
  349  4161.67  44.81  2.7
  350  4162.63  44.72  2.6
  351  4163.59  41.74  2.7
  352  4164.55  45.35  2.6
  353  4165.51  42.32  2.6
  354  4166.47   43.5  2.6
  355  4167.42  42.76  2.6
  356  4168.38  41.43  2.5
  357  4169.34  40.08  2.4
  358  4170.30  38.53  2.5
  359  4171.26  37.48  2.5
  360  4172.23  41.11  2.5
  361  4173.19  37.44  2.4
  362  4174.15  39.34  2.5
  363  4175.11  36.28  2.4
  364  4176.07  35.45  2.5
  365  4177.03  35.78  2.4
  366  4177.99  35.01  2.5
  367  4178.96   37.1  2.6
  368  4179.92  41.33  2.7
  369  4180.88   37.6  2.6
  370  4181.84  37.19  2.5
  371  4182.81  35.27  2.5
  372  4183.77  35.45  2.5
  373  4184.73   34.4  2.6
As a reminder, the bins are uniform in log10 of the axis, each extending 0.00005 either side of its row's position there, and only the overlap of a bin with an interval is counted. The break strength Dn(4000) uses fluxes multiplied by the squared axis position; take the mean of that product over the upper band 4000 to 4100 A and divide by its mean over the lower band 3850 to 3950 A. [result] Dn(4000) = 2.00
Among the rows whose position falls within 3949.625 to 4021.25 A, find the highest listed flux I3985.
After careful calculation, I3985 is 48.36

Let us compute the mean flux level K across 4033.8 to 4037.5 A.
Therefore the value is 39.1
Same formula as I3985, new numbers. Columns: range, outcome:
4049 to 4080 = 43.6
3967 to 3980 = 35.86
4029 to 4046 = 42.97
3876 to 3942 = 33.64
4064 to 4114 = 48.84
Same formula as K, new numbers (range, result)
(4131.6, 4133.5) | 41.1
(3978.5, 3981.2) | 34.7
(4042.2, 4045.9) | 37.7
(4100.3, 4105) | 36.1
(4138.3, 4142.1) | 44.2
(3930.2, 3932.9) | 12.1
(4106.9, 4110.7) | 42.8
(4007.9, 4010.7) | 43.2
